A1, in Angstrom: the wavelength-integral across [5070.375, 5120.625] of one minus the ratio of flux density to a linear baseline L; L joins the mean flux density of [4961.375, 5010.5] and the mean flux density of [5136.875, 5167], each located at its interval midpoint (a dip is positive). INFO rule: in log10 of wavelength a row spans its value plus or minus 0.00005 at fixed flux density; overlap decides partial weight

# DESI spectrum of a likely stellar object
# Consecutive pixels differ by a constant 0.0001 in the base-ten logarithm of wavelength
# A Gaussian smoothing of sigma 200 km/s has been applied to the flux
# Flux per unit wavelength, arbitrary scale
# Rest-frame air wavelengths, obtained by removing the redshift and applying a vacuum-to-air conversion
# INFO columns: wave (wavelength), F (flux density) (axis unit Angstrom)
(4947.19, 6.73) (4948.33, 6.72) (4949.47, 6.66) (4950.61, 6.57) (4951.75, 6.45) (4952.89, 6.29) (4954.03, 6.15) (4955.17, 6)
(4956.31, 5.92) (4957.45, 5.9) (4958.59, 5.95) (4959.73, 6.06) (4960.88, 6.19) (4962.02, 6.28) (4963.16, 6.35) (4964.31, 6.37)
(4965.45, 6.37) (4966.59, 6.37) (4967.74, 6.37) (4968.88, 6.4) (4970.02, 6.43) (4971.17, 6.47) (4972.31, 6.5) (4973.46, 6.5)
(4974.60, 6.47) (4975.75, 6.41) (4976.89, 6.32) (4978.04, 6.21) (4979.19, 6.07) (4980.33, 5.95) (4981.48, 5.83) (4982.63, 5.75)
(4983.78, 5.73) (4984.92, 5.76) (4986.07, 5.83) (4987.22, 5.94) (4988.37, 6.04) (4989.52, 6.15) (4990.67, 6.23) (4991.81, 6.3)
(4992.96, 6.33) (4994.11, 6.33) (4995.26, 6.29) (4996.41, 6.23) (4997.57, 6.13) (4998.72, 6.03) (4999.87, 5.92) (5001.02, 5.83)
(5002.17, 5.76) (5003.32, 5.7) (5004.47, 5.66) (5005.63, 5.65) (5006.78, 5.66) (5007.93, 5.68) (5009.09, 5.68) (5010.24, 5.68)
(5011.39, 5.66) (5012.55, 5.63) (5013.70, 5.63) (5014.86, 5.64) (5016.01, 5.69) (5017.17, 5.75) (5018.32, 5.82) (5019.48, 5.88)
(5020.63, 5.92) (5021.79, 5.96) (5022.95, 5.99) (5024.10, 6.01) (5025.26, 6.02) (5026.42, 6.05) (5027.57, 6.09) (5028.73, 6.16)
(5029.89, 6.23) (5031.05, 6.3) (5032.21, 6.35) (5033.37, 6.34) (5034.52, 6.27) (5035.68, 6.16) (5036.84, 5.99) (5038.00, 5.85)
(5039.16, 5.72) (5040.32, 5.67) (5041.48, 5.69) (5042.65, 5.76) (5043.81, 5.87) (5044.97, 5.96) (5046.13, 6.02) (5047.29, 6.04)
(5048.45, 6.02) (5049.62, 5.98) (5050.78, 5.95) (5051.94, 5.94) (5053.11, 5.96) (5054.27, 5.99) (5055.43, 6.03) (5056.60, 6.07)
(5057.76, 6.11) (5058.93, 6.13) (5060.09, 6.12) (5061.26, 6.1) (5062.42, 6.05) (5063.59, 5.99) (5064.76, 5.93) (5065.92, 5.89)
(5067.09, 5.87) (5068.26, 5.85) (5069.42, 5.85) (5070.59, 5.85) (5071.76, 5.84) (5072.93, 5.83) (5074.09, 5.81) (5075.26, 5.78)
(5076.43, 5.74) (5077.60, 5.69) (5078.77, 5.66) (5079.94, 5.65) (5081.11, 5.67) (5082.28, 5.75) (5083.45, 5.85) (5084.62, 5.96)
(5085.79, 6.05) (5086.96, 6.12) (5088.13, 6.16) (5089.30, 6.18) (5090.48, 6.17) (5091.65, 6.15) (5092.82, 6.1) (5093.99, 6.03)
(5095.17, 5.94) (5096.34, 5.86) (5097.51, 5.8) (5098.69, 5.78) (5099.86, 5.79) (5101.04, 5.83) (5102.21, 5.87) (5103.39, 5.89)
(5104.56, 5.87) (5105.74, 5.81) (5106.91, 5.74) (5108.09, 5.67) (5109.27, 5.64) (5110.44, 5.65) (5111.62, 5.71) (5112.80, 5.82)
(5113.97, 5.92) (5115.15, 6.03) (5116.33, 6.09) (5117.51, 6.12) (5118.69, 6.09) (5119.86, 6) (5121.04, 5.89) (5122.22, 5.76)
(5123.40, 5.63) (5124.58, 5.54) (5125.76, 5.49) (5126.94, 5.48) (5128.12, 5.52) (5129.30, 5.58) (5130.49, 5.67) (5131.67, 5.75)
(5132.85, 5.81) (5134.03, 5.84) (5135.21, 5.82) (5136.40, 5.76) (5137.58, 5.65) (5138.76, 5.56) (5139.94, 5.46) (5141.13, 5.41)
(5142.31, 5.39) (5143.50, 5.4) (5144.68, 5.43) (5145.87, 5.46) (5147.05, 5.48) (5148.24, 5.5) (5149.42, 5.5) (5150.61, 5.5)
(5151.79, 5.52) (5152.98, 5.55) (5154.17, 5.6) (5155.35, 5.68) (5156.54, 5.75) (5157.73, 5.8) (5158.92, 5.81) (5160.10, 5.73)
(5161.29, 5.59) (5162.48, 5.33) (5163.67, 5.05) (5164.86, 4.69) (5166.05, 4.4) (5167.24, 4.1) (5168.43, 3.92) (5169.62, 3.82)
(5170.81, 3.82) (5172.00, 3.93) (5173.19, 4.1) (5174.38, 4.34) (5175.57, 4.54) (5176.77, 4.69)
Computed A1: -2.0 Angstrom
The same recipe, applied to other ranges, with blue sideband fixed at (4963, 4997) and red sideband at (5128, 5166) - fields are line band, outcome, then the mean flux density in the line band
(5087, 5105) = -0.71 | 5.97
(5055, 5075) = -0.32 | 5.96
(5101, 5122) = -0.71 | 5.87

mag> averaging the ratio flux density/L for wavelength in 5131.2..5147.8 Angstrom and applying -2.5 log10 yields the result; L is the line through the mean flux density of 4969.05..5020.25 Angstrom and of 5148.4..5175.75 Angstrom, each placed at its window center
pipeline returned -0.096 mag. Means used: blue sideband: 5.98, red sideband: 4.97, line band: 5.58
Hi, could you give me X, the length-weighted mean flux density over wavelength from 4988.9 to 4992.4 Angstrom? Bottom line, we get 6.24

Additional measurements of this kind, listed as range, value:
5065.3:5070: 5.87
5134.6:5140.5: 5.66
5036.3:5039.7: 5.85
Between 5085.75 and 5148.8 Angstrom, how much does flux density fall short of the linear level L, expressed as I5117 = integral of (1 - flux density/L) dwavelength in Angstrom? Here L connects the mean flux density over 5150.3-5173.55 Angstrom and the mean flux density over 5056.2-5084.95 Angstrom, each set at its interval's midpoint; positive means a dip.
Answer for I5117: -4.1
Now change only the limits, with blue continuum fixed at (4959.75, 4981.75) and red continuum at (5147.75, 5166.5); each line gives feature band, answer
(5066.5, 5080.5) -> 0.1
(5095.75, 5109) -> -0.2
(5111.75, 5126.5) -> -0.6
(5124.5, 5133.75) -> -0.1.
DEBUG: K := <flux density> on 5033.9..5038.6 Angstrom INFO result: 6.08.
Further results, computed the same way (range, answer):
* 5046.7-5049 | 6.04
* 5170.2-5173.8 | 3.96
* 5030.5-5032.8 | 6.32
